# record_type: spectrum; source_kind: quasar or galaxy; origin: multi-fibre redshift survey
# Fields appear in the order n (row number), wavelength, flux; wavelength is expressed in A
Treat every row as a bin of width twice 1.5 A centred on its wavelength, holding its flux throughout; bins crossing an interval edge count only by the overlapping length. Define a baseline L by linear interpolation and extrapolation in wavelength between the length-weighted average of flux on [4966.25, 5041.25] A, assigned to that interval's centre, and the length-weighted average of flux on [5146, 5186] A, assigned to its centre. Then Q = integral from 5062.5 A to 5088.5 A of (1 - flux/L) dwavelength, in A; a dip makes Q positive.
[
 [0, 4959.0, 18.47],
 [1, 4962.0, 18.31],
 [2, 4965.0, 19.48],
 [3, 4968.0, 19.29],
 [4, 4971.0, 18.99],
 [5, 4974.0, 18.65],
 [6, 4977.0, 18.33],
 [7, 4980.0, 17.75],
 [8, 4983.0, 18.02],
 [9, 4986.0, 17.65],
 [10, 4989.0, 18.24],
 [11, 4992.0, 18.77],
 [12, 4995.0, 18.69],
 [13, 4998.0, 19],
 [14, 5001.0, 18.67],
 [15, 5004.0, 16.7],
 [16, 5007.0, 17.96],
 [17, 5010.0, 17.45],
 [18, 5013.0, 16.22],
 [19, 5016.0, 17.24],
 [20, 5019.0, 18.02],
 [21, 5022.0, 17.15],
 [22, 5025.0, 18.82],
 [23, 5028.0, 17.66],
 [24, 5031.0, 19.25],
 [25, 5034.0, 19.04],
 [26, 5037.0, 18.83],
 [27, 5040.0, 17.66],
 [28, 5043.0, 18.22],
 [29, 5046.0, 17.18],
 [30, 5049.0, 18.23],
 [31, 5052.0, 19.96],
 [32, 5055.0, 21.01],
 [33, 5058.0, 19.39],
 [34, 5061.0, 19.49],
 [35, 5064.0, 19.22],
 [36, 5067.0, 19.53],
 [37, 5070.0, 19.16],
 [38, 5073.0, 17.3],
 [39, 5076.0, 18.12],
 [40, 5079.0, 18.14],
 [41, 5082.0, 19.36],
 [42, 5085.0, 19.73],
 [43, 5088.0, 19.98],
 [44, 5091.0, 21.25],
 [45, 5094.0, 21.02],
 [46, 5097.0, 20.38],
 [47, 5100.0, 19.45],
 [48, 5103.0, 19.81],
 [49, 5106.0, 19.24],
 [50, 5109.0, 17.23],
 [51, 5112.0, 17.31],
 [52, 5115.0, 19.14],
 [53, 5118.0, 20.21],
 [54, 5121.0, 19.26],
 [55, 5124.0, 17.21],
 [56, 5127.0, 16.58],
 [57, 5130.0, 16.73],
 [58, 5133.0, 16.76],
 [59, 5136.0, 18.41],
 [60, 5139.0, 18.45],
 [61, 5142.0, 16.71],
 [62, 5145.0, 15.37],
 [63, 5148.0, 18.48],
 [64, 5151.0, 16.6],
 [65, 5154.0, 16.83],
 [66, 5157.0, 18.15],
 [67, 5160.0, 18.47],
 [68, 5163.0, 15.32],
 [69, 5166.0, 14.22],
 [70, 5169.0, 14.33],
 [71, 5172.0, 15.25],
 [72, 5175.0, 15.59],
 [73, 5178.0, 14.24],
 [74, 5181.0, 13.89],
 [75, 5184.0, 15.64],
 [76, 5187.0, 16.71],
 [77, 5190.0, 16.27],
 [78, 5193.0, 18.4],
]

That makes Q -2.63 A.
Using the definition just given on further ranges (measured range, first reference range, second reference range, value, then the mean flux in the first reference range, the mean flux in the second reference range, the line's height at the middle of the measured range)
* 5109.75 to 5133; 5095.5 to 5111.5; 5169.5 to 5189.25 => 0.3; 19.1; 15.2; 18.2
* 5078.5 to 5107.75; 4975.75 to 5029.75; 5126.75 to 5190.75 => -5.0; 17.9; 16.3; 17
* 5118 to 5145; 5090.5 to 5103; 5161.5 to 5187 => 0.6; 20.4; 14.9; 17.9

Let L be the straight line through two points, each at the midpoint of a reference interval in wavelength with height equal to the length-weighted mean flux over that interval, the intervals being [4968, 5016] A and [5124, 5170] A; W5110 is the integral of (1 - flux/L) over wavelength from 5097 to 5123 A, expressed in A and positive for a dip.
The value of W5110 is -2.9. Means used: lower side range 18.1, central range 19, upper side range 16.8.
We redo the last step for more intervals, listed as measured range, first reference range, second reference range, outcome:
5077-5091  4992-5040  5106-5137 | -1.2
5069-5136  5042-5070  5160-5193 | -4.0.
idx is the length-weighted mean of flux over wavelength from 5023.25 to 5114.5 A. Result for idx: 19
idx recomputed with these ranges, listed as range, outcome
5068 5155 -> 18.4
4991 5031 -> 17.9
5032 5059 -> 18.8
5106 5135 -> 17.9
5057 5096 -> 19.4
